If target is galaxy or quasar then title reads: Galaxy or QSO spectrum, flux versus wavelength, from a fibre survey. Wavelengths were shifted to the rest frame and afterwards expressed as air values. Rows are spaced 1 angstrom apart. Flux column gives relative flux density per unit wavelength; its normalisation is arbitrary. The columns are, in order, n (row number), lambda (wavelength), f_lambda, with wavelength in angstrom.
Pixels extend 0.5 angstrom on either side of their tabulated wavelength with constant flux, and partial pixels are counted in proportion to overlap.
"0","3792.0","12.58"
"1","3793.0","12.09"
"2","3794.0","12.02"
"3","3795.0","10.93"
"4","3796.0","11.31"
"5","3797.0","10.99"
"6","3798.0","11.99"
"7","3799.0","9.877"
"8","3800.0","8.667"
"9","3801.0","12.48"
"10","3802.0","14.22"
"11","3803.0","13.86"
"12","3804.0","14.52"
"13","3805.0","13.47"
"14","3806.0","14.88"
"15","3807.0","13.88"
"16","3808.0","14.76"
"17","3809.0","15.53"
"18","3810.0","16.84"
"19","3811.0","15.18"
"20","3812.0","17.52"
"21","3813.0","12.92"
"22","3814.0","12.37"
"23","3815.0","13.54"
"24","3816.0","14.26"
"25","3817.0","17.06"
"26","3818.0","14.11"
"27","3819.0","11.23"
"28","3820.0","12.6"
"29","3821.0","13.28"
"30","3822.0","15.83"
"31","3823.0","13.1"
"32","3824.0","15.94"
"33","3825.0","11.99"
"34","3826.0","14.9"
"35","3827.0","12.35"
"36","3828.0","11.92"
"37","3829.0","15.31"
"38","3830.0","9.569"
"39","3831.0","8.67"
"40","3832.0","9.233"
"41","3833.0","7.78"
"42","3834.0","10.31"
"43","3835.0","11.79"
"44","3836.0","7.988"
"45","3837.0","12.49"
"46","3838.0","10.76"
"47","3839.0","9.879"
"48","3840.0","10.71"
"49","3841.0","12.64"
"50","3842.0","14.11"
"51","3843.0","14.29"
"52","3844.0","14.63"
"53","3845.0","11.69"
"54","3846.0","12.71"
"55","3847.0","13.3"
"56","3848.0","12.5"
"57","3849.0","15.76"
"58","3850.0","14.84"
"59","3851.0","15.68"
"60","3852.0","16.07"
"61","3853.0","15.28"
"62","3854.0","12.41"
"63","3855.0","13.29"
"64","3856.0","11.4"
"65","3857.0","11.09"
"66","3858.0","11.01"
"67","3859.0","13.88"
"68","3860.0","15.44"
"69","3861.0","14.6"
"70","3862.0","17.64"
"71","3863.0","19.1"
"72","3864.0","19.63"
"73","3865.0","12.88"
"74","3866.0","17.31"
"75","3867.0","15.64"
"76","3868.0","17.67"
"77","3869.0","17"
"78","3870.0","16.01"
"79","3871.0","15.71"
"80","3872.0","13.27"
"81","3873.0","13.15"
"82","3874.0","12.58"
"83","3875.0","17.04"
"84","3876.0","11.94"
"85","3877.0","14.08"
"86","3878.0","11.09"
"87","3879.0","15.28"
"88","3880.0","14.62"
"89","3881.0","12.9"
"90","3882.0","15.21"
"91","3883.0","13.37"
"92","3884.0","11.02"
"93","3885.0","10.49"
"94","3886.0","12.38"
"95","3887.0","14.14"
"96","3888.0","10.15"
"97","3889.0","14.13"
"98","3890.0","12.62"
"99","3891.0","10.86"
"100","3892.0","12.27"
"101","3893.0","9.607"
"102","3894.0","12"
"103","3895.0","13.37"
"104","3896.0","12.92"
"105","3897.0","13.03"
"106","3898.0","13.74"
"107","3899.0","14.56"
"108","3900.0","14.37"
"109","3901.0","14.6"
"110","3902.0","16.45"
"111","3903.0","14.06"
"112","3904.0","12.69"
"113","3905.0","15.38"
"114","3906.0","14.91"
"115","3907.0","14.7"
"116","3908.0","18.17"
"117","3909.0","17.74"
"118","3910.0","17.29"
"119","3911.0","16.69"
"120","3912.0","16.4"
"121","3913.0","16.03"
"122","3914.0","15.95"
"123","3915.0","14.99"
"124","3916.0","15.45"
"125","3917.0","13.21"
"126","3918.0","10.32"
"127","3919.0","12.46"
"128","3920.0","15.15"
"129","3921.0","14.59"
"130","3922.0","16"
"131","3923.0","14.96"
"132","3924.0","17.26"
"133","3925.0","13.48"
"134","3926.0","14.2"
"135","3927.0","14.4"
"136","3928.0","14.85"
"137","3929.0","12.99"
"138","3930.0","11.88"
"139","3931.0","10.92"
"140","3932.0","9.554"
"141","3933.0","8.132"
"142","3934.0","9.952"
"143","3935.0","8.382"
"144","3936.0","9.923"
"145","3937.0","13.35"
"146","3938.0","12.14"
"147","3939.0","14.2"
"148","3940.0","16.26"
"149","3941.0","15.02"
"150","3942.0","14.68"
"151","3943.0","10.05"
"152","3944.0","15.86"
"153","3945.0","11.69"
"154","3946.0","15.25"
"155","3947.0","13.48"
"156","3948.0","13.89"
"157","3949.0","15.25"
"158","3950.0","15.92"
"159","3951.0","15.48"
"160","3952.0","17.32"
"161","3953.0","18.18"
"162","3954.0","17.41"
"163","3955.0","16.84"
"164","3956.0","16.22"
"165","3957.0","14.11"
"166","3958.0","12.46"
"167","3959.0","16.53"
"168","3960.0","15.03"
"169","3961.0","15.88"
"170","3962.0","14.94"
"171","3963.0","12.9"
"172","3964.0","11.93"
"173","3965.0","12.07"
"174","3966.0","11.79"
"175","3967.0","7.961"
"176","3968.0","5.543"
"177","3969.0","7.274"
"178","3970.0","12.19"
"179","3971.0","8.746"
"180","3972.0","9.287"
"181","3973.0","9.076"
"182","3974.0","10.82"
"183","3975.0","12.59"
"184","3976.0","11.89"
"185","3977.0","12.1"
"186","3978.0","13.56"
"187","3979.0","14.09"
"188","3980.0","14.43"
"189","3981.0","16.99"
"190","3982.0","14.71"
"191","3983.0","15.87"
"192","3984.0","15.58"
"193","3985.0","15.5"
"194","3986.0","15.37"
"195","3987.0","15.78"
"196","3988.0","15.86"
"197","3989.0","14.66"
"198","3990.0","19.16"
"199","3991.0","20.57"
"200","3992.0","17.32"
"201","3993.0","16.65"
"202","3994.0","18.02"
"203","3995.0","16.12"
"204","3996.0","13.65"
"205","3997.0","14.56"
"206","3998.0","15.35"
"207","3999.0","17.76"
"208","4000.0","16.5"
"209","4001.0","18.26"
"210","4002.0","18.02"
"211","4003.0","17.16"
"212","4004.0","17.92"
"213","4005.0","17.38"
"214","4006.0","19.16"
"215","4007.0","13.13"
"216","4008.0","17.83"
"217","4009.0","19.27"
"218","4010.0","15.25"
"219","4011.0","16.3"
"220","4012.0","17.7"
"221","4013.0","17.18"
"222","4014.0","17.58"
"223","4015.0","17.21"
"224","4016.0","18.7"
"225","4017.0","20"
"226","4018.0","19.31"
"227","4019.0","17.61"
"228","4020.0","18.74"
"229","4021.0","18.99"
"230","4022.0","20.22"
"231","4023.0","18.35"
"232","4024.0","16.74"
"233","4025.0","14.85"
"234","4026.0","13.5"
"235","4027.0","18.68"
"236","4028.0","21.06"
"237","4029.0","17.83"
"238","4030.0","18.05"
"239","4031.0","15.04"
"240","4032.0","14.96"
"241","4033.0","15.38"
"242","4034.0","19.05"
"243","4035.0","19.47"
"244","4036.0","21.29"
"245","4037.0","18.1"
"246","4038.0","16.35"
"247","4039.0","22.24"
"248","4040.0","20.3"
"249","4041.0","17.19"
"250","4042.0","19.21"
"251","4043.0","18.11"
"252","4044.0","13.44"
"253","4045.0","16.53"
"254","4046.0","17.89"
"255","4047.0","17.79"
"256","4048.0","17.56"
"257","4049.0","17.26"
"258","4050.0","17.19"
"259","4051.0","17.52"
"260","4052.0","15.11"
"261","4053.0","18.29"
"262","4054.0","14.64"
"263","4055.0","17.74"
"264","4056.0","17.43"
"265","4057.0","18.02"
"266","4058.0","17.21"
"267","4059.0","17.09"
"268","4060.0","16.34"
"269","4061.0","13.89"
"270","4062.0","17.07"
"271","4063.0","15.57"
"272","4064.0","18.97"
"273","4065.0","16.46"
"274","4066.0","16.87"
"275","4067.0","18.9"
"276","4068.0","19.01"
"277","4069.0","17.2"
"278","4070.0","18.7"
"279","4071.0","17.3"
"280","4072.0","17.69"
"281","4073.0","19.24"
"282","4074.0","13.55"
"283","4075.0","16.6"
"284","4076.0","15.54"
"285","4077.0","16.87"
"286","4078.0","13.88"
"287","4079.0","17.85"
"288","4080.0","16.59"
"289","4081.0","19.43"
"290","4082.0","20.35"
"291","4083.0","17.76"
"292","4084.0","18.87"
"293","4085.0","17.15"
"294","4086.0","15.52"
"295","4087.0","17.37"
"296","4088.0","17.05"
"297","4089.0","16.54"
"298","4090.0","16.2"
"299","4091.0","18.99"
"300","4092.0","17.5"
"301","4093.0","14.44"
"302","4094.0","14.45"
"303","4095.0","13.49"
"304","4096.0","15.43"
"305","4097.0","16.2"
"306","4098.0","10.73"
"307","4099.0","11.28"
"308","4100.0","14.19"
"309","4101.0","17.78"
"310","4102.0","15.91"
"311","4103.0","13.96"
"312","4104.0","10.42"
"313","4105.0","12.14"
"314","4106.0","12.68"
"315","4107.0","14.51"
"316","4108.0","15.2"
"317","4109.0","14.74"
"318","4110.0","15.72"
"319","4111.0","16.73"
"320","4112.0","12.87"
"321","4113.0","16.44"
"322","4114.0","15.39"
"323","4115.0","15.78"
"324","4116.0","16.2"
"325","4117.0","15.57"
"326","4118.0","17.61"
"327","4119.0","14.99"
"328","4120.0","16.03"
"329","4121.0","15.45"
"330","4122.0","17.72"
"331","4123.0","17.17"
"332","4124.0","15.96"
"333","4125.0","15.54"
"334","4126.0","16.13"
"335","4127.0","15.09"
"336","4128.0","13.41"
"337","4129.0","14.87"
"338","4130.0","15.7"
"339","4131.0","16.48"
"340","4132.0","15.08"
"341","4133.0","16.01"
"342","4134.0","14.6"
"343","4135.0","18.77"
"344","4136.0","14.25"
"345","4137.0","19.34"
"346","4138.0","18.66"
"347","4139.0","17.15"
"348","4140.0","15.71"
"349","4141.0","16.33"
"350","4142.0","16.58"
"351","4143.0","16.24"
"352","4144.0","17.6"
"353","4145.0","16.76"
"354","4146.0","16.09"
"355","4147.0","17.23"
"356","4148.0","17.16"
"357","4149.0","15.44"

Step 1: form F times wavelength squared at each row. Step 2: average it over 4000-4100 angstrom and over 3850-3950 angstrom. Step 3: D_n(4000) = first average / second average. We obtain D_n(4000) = 1.3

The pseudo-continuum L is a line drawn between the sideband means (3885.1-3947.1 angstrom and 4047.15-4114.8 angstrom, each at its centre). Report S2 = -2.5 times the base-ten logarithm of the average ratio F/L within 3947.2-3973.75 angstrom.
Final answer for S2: 0.09 mag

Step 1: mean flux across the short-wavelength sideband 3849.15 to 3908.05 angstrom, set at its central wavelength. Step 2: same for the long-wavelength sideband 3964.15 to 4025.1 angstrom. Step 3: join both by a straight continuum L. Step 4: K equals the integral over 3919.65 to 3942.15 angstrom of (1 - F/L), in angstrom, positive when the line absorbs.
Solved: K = 2.4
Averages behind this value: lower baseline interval 14.1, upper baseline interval 15.4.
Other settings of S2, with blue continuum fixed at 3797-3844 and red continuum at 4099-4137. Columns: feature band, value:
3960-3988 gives 0.120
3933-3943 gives 0.127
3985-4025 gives -0.198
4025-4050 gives -0.205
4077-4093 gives -0.151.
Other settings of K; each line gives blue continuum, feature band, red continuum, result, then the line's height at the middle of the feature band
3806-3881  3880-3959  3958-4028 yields 3.66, 14.6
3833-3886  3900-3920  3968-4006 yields -1.39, 14.1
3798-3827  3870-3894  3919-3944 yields 0.69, 13.4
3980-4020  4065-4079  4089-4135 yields -1.06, 15.8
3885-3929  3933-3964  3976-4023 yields 2.45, 15.3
